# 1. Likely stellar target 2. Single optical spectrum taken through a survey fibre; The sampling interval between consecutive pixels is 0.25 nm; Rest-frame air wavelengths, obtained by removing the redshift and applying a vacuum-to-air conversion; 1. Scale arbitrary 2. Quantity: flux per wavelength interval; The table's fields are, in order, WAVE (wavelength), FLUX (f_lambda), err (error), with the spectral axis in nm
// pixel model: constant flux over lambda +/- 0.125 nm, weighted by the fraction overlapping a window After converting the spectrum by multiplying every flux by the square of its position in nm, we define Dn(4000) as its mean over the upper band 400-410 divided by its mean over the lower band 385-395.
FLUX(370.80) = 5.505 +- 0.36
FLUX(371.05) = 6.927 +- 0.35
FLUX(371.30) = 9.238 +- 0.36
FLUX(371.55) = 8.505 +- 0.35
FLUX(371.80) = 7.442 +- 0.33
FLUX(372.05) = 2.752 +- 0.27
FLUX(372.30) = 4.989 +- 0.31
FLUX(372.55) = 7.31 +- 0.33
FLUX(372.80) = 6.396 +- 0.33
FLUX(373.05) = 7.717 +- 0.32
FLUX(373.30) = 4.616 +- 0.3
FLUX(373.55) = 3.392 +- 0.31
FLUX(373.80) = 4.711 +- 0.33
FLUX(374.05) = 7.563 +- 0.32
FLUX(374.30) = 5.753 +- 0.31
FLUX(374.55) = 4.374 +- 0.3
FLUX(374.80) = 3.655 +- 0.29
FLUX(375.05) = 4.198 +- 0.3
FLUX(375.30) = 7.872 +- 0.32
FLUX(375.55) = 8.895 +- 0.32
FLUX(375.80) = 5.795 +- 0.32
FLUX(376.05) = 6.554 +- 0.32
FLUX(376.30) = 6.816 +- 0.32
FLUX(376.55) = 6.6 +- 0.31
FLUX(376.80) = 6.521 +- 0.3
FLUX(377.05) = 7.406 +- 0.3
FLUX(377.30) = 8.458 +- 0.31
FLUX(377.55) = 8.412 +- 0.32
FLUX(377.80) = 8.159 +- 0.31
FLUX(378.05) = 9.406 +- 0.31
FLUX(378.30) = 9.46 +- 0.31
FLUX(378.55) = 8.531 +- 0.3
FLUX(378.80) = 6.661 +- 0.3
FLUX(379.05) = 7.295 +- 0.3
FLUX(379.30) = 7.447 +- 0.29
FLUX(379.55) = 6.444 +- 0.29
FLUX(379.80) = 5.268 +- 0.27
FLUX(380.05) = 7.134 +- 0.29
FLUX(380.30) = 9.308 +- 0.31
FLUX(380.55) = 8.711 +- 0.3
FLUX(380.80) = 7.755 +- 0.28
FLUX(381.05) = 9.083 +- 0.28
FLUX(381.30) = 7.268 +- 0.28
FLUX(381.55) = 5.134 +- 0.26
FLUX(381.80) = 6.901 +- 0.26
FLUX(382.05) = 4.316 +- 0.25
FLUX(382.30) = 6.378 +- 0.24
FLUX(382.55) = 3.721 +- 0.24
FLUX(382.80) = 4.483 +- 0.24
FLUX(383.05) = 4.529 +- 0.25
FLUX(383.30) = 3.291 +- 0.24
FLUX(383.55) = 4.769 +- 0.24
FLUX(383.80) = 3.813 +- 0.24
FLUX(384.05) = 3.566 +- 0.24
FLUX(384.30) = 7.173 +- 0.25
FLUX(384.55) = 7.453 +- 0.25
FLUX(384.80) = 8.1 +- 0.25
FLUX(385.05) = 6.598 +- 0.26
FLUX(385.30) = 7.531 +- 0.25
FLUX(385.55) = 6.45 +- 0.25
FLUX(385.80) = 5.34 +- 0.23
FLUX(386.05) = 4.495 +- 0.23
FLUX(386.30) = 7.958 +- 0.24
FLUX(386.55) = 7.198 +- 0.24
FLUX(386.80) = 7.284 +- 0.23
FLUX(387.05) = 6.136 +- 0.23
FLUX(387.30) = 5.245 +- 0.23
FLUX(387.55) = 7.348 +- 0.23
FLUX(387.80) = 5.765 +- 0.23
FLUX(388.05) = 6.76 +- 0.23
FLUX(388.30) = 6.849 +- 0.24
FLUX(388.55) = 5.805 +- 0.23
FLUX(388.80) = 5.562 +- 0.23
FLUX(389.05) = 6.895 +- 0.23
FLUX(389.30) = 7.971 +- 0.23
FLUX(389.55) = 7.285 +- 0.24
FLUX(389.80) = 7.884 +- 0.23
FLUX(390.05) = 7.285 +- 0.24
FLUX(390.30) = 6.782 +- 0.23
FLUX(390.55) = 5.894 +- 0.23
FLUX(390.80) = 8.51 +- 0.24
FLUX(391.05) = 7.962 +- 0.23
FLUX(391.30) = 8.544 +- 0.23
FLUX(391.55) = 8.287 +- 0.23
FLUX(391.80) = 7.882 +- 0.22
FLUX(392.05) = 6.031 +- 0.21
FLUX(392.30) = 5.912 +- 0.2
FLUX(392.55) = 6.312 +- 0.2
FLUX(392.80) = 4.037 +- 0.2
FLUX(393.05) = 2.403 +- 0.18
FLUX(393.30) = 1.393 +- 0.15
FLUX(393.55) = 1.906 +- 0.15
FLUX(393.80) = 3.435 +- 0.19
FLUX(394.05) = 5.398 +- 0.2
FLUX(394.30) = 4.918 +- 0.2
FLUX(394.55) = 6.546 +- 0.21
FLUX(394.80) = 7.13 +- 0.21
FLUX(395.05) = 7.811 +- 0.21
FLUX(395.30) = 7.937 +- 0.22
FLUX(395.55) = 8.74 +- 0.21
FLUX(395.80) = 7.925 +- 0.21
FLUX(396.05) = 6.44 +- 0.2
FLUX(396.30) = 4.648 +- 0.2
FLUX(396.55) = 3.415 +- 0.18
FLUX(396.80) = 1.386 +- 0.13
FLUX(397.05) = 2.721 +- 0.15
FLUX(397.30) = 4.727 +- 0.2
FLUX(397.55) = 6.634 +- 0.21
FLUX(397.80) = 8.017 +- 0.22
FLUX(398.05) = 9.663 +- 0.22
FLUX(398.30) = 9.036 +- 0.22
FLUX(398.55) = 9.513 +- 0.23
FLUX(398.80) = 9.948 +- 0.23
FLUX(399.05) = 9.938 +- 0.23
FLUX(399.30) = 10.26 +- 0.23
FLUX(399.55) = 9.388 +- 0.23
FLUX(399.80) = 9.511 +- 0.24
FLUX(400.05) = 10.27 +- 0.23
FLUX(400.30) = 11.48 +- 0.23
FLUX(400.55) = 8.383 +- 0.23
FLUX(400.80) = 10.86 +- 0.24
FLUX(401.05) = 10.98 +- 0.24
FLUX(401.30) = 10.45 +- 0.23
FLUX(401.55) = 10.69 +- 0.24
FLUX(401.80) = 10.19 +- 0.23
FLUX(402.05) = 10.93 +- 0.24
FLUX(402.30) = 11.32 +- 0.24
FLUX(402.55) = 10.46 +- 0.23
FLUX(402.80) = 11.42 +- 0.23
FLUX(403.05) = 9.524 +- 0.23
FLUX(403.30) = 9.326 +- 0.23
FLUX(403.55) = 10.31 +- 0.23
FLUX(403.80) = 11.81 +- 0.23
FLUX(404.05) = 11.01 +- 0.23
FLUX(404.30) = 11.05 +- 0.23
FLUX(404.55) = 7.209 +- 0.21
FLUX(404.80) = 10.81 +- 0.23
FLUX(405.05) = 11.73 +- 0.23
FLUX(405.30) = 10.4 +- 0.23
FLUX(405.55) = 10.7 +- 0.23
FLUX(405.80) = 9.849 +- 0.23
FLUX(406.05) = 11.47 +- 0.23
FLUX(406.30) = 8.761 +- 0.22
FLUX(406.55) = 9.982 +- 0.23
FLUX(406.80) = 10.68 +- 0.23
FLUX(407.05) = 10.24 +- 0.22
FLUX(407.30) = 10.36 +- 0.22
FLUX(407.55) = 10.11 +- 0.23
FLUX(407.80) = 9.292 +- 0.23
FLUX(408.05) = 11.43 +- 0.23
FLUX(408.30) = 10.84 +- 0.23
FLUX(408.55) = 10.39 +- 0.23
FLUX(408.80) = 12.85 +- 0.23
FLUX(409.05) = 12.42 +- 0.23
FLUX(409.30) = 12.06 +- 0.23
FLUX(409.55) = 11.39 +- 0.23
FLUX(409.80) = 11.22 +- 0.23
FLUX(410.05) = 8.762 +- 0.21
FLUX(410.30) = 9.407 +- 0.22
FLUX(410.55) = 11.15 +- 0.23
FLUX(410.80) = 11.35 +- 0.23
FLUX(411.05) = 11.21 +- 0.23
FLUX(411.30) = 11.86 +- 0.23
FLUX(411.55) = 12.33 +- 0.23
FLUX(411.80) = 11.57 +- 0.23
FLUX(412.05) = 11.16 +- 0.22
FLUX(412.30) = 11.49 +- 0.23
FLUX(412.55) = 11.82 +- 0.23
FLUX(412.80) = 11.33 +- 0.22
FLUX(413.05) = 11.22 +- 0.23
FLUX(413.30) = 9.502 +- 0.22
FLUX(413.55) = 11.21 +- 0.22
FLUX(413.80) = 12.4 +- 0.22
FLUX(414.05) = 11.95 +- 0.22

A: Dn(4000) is 1.84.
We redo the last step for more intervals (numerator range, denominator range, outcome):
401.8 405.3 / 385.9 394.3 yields 1.83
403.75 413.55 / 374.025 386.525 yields 1.90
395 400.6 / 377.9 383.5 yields 1.26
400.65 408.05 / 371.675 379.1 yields 1.83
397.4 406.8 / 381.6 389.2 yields 1.85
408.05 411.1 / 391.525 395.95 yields 2.10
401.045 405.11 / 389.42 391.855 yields 1.47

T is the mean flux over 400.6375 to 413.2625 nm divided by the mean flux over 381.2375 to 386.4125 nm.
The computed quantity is 1.9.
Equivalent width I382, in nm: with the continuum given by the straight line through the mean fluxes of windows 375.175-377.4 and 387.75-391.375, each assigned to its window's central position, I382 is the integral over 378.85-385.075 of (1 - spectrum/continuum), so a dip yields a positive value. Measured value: 0.787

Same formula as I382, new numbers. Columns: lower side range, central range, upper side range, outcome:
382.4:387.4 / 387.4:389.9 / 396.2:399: -0.343 nm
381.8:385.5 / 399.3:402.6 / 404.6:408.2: -0.425 nm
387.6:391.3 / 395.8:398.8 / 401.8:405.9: 0.903 nm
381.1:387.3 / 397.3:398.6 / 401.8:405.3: 0.146 nm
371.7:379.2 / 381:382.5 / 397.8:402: 0.244 nm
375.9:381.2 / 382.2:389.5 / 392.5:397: 0.458 nm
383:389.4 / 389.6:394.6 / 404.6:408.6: 0.973 nm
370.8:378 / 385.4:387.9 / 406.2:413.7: 0.522 nm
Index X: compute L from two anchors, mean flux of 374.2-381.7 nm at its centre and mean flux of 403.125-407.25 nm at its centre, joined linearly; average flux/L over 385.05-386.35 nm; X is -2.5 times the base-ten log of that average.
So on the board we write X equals 0.269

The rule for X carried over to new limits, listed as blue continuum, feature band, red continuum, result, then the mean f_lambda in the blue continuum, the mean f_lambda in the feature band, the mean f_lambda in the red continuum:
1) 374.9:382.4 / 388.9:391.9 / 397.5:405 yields 0.15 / 7.26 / 7.58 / 10.1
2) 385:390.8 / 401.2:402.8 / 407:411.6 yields -0.13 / 6.66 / 10.7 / 11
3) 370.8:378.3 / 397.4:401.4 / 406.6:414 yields 0.01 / 6.6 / 9.61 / 11.1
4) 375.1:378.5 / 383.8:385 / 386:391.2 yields 0.14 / 7.66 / 6.29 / 6.85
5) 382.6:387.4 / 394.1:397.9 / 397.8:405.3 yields 0.42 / 5.83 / 5.91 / 10.2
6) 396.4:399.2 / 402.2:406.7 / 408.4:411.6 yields -0.13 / 6.83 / 10.4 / 11.2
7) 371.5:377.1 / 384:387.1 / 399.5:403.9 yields 0.18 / 6.03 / 6.64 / 10.4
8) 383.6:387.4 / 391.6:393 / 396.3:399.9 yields 0.15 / 6.27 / 5.96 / 7.33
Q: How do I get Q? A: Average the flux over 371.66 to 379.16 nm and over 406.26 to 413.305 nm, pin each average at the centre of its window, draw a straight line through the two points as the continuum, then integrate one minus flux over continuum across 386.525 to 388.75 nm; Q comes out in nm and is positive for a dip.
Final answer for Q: 0.47 nm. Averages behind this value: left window 6.59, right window 11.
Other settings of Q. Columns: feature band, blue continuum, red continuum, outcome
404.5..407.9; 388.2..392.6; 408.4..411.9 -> 0.08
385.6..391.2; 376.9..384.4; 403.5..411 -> 0.78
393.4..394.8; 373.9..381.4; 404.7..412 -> 0.69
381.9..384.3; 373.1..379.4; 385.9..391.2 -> 0.81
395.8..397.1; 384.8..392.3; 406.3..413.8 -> 0.65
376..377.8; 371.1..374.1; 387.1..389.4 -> -0.31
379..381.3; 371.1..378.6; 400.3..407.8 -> -0.07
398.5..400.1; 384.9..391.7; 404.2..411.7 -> -0.14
